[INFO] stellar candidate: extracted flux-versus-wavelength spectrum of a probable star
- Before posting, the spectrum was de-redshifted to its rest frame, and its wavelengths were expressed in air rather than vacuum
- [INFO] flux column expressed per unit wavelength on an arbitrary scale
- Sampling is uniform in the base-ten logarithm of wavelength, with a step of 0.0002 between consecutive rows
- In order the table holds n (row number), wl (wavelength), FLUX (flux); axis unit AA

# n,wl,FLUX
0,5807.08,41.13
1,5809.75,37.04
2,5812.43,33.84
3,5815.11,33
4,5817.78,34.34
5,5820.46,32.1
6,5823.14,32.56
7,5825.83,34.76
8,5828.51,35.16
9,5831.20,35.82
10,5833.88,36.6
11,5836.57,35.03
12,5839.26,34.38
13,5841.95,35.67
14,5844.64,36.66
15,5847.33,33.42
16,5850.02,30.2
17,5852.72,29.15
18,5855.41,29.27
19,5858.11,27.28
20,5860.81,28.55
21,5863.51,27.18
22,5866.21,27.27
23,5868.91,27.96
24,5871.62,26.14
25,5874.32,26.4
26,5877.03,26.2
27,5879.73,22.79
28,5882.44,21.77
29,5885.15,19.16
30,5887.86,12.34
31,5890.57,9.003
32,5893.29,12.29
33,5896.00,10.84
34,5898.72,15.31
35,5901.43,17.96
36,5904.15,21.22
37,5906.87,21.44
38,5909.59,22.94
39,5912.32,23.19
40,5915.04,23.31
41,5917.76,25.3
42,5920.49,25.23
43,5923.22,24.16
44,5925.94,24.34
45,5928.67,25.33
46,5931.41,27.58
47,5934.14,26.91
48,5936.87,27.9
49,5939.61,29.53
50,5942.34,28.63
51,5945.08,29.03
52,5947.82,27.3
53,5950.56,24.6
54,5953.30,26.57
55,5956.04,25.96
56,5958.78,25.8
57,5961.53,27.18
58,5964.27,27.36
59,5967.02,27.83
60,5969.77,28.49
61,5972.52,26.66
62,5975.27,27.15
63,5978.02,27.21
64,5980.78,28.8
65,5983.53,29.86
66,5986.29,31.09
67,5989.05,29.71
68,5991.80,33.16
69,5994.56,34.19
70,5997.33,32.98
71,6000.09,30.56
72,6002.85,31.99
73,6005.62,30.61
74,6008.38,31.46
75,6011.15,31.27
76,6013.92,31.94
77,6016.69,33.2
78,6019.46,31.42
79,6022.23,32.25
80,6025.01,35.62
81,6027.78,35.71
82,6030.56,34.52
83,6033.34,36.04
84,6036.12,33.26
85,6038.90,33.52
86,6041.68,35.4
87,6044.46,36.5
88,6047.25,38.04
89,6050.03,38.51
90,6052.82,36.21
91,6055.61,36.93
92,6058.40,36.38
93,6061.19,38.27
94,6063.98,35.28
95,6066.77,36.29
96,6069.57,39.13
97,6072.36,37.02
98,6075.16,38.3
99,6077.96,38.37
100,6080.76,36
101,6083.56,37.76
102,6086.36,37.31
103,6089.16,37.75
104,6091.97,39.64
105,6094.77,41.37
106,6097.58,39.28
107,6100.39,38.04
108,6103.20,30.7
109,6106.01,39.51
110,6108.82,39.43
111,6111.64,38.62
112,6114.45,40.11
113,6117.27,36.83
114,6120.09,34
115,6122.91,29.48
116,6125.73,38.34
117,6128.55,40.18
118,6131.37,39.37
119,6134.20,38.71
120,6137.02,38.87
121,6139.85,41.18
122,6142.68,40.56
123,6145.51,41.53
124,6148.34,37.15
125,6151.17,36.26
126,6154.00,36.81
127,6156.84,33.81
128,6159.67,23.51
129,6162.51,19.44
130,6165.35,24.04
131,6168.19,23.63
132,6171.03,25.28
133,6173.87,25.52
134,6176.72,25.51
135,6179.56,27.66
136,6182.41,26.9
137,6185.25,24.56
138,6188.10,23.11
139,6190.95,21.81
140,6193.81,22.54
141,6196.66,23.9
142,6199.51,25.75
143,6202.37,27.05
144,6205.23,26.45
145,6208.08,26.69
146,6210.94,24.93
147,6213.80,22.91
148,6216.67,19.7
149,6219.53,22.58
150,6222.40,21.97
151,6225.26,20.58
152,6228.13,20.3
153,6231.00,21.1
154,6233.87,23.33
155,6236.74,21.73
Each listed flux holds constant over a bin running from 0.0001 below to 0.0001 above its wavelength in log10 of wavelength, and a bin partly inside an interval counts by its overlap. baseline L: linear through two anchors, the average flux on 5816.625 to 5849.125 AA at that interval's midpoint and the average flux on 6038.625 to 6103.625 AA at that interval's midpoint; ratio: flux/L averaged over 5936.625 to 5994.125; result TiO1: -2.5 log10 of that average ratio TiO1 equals 0.27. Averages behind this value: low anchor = 34.6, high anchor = 37.3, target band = 28.2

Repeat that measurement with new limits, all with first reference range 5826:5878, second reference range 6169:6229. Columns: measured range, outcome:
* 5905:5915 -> 0.31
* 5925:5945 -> 0.08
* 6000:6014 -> -0.12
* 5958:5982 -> 0.05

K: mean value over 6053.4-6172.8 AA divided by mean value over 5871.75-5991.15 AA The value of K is 1.48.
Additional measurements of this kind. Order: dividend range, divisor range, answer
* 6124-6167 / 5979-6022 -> 1.12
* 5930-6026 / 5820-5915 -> 1.13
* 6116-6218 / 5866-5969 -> 1.27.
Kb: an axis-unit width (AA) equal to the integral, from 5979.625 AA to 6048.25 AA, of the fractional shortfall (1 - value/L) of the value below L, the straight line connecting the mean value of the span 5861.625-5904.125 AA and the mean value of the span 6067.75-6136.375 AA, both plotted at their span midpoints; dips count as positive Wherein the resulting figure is -4.9 AA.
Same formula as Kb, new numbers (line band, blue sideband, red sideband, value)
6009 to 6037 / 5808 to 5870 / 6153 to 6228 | -4.9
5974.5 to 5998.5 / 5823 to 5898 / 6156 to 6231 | -4.2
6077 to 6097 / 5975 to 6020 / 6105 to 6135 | -1.4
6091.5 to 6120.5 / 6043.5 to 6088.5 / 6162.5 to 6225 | -4.2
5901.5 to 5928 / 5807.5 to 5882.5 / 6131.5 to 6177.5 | 7.0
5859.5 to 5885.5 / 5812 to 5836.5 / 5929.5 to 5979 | 5.0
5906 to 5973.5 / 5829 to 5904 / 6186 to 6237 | -2.6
